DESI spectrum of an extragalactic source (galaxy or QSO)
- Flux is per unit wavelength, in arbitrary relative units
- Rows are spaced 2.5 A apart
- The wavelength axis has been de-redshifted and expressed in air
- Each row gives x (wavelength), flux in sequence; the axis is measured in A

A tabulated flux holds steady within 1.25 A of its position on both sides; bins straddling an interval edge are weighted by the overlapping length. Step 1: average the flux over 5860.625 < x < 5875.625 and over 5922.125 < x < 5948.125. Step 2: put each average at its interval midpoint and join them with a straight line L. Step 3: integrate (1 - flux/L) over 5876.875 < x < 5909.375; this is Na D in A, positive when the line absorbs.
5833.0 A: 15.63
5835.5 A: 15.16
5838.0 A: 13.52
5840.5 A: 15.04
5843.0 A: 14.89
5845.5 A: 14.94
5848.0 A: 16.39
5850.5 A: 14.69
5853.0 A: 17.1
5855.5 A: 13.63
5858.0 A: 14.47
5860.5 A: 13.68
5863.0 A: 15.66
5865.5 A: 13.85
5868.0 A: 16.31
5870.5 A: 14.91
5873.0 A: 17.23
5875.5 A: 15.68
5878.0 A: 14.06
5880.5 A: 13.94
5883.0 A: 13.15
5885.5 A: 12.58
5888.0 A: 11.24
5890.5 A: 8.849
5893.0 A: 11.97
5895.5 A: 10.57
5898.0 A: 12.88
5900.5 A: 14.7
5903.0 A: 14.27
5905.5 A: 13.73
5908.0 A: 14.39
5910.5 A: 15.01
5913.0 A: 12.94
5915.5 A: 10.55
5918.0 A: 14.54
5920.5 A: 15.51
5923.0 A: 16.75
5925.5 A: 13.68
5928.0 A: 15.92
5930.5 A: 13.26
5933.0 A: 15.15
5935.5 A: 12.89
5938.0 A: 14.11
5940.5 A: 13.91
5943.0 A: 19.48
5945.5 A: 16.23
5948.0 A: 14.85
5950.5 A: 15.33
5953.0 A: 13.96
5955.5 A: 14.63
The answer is 5.4 A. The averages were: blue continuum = 15.5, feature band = 12.8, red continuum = 15.1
